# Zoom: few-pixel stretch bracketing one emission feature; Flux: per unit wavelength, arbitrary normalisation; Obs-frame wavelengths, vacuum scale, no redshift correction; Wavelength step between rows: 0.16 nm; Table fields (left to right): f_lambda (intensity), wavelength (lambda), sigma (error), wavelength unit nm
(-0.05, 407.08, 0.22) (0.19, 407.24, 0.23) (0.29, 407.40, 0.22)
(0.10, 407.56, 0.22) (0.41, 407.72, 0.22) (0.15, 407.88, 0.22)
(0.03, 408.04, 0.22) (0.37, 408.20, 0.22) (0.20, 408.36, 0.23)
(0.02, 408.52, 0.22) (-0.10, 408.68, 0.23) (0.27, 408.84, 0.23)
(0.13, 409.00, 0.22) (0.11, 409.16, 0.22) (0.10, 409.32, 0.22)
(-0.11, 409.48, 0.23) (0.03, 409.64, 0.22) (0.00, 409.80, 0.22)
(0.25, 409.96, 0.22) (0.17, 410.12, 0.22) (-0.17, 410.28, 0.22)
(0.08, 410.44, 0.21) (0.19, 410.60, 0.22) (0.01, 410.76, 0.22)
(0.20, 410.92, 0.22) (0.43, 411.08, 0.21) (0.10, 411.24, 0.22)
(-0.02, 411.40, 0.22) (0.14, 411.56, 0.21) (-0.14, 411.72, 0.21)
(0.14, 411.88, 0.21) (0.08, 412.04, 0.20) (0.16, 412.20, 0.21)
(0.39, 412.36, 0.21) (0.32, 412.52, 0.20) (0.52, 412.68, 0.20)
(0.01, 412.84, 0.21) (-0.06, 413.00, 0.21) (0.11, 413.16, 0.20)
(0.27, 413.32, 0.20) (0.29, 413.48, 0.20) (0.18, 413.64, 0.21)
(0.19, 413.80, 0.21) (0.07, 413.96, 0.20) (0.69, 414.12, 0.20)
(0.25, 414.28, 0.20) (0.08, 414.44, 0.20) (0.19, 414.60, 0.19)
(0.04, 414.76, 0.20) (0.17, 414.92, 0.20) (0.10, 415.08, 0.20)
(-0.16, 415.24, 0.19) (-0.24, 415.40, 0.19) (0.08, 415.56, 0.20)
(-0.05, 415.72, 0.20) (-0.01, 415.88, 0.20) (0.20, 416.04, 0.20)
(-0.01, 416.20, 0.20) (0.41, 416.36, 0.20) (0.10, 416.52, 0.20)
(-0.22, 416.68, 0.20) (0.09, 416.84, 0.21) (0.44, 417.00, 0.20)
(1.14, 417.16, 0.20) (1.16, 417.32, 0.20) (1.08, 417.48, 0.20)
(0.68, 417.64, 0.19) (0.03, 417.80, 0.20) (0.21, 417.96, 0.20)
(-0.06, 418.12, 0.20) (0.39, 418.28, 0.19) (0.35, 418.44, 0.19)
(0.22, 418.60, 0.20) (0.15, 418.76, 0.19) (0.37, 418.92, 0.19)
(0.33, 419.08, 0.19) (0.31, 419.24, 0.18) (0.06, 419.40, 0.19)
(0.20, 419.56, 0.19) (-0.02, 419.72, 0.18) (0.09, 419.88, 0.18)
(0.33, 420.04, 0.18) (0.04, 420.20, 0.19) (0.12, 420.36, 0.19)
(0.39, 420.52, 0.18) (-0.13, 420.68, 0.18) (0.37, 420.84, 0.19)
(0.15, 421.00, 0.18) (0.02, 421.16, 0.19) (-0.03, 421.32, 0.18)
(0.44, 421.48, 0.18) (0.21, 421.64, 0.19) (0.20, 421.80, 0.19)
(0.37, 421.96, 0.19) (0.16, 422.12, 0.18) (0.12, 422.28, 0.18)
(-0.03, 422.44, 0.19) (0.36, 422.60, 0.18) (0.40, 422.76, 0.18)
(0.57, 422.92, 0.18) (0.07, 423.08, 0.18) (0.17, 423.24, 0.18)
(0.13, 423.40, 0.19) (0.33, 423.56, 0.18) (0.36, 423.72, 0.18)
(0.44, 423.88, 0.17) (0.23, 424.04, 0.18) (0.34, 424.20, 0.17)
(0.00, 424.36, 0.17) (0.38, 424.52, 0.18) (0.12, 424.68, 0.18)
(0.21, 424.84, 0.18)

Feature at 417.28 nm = [O II]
